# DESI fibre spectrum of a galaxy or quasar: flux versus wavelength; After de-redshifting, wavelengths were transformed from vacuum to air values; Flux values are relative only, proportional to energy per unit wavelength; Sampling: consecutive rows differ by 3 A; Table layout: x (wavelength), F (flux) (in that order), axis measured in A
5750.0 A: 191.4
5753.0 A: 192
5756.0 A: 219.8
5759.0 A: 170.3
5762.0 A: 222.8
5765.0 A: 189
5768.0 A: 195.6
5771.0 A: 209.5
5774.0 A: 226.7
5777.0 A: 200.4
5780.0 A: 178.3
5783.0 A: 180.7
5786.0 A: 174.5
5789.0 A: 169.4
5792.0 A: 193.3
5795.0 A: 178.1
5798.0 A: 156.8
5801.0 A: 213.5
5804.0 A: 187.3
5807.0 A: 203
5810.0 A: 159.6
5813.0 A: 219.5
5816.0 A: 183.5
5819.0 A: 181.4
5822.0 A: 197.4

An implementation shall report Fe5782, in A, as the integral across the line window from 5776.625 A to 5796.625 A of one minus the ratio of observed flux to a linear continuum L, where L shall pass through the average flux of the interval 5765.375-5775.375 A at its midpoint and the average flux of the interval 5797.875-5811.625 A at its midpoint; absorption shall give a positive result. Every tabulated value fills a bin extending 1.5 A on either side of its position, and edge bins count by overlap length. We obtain 1.7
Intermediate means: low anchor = 208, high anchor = 187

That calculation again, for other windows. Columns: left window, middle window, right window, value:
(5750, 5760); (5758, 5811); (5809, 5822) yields 0.5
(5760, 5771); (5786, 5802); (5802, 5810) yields 1.1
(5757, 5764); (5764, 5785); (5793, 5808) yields -0.3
